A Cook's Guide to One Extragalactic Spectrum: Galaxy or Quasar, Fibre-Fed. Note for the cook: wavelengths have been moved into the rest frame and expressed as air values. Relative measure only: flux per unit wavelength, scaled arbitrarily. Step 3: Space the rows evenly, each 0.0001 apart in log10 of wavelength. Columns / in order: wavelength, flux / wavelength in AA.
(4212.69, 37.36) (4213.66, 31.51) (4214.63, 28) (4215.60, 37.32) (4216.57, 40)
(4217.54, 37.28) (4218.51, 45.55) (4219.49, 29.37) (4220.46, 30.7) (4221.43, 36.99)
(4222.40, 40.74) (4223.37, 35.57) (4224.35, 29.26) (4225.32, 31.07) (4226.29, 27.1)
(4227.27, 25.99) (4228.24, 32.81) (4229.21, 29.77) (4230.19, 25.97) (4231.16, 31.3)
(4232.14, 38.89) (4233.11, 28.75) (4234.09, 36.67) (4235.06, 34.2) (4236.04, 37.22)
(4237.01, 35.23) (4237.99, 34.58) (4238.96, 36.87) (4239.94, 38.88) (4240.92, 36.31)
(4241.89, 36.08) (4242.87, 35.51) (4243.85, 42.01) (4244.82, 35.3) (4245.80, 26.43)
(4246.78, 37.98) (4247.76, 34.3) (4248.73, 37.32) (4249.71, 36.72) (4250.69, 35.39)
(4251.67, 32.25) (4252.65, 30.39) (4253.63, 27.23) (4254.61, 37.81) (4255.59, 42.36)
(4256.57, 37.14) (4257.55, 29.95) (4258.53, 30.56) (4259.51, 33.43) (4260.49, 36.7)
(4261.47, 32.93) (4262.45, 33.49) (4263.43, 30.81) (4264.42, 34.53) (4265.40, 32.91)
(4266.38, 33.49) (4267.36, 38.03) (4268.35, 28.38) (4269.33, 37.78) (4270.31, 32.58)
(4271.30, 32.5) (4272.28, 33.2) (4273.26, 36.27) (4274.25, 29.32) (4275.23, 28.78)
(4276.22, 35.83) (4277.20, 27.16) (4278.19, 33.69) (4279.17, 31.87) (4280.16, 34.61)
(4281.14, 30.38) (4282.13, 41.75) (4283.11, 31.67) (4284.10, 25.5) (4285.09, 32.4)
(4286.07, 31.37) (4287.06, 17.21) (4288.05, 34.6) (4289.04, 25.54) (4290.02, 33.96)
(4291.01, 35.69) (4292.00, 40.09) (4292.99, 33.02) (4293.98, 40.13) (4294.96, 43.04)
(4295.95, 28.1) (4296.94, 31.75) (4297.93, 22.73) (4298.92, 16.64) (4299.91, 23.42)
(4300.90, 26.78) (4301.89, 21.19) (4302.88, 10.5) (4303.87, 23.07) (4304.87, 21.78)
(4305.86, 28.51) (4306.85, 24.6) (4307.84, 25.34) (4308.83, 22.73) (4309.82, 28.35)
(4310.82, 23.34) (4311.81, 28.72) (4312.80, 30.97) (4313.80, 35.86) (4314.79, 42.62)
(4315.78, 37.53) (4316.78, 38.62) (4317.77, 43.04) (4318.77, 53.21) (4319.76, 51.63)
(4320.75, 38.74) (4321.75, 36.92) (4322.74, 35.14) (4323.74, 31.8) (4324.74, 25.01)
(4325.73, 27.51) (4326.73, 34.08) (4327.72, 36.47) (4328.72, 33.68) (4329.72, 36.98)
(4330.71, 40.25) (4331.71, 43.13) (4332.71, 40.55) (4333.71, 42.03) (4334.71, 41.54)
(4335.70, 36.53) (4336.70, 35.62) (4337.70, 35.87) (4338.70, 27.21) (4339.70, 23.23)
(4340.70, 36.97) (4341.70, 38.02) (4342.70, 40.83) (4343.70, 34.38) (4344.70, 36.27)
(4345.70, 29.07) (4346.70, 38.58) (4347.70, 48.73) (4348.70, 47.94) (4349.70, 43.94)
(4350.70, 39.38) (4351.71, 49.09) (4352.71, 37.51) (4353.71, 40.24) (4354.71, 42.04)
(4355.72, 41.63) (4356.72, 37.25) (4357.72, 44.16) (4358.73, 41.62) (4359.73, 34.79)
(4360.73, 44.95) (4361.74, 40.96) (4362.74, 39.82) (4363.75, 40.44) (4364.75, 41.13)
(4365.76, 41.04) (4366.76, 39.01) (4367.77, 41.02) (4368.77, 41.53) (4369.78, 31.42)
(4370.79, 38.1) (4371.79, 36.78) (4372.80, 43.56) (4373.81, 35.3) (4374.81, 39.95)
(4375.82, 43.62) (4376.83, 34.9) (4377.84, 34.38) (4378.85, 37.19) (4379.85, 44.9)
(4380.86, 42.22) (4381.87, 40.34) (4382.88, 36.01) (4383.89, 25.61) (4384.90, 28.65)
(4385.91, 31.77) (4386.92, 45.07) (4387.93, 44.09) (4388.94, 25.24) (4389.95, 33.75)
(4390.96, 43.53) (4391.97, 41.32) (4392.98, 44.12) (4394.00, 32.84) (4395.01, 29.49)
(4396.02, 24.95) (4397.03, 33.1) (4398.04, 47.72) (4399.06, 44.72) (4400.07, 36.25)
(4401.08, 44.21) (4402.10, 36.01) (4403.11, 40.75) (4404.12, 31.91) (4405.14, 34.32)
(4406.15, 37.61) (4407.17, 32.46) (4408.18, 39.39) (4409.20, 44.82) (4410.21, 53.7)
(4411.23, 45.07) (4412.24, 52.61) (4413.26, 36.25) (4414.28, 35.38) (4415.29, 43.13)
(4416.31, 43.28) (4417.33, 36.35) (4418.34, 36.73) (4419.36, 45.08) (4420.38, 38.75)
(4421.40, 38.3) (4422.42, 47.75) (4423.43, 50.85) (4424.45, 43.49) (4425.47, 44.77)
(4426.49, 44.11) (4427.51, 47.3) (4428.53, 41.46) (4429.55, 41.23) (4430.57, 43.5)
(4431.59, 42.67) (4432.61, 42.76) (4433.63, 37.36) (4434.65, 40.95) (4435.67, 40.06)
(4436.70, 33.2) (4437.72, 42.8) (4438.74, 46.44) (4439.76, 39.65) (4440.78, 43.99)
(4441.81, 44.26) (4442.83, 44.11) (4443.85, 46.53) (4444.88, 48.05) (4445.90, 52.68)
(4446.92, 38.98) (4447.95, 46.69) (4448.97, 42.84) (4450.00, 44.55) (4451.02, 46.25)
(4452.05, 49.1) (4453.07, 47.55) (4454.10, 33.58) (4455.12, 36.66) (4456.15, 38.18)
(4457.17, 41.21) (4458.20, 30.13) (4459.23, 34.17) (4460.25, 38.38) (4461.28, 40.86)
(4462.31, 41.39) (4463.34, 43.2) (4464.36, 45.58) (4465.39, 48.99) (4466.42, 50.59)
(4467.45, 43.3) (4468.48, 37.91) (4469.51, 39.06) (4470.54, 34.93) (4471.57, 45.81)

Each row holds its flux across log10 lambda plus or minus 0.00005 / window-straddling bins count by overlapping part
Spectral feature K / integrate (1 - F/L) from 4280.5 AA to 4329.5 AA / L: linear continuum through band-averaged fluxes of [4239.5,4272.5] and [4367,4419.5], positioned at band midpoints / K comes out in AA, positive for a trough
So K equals 6.1 AA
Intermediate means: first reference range 34.4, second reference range 38.5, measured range 31.4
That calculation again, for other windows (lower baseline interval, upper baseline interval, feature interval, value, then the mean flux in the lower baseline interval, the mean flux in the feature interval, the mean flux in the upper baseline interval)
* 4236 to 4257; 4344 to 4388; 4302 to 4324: 3.2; 35.6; 32.2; 39.4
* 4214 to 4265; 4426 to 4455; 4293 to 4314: 5.9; 34.2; 26.6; 43.2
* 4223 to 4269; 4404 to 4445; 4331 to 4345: 0.5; 33.7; 36.6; 42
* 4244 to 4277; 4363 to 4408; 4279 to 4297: 0.9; 33.7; 32.8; 37.6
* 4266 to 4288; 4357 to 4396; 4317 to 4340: -1.3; 32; 37.1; 38.1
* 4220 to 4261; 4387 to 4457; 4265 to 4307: 6.4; 34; 30.3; 41.2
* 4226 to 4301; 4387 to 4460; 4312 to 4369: -2.9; 32.9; 38.7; 41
